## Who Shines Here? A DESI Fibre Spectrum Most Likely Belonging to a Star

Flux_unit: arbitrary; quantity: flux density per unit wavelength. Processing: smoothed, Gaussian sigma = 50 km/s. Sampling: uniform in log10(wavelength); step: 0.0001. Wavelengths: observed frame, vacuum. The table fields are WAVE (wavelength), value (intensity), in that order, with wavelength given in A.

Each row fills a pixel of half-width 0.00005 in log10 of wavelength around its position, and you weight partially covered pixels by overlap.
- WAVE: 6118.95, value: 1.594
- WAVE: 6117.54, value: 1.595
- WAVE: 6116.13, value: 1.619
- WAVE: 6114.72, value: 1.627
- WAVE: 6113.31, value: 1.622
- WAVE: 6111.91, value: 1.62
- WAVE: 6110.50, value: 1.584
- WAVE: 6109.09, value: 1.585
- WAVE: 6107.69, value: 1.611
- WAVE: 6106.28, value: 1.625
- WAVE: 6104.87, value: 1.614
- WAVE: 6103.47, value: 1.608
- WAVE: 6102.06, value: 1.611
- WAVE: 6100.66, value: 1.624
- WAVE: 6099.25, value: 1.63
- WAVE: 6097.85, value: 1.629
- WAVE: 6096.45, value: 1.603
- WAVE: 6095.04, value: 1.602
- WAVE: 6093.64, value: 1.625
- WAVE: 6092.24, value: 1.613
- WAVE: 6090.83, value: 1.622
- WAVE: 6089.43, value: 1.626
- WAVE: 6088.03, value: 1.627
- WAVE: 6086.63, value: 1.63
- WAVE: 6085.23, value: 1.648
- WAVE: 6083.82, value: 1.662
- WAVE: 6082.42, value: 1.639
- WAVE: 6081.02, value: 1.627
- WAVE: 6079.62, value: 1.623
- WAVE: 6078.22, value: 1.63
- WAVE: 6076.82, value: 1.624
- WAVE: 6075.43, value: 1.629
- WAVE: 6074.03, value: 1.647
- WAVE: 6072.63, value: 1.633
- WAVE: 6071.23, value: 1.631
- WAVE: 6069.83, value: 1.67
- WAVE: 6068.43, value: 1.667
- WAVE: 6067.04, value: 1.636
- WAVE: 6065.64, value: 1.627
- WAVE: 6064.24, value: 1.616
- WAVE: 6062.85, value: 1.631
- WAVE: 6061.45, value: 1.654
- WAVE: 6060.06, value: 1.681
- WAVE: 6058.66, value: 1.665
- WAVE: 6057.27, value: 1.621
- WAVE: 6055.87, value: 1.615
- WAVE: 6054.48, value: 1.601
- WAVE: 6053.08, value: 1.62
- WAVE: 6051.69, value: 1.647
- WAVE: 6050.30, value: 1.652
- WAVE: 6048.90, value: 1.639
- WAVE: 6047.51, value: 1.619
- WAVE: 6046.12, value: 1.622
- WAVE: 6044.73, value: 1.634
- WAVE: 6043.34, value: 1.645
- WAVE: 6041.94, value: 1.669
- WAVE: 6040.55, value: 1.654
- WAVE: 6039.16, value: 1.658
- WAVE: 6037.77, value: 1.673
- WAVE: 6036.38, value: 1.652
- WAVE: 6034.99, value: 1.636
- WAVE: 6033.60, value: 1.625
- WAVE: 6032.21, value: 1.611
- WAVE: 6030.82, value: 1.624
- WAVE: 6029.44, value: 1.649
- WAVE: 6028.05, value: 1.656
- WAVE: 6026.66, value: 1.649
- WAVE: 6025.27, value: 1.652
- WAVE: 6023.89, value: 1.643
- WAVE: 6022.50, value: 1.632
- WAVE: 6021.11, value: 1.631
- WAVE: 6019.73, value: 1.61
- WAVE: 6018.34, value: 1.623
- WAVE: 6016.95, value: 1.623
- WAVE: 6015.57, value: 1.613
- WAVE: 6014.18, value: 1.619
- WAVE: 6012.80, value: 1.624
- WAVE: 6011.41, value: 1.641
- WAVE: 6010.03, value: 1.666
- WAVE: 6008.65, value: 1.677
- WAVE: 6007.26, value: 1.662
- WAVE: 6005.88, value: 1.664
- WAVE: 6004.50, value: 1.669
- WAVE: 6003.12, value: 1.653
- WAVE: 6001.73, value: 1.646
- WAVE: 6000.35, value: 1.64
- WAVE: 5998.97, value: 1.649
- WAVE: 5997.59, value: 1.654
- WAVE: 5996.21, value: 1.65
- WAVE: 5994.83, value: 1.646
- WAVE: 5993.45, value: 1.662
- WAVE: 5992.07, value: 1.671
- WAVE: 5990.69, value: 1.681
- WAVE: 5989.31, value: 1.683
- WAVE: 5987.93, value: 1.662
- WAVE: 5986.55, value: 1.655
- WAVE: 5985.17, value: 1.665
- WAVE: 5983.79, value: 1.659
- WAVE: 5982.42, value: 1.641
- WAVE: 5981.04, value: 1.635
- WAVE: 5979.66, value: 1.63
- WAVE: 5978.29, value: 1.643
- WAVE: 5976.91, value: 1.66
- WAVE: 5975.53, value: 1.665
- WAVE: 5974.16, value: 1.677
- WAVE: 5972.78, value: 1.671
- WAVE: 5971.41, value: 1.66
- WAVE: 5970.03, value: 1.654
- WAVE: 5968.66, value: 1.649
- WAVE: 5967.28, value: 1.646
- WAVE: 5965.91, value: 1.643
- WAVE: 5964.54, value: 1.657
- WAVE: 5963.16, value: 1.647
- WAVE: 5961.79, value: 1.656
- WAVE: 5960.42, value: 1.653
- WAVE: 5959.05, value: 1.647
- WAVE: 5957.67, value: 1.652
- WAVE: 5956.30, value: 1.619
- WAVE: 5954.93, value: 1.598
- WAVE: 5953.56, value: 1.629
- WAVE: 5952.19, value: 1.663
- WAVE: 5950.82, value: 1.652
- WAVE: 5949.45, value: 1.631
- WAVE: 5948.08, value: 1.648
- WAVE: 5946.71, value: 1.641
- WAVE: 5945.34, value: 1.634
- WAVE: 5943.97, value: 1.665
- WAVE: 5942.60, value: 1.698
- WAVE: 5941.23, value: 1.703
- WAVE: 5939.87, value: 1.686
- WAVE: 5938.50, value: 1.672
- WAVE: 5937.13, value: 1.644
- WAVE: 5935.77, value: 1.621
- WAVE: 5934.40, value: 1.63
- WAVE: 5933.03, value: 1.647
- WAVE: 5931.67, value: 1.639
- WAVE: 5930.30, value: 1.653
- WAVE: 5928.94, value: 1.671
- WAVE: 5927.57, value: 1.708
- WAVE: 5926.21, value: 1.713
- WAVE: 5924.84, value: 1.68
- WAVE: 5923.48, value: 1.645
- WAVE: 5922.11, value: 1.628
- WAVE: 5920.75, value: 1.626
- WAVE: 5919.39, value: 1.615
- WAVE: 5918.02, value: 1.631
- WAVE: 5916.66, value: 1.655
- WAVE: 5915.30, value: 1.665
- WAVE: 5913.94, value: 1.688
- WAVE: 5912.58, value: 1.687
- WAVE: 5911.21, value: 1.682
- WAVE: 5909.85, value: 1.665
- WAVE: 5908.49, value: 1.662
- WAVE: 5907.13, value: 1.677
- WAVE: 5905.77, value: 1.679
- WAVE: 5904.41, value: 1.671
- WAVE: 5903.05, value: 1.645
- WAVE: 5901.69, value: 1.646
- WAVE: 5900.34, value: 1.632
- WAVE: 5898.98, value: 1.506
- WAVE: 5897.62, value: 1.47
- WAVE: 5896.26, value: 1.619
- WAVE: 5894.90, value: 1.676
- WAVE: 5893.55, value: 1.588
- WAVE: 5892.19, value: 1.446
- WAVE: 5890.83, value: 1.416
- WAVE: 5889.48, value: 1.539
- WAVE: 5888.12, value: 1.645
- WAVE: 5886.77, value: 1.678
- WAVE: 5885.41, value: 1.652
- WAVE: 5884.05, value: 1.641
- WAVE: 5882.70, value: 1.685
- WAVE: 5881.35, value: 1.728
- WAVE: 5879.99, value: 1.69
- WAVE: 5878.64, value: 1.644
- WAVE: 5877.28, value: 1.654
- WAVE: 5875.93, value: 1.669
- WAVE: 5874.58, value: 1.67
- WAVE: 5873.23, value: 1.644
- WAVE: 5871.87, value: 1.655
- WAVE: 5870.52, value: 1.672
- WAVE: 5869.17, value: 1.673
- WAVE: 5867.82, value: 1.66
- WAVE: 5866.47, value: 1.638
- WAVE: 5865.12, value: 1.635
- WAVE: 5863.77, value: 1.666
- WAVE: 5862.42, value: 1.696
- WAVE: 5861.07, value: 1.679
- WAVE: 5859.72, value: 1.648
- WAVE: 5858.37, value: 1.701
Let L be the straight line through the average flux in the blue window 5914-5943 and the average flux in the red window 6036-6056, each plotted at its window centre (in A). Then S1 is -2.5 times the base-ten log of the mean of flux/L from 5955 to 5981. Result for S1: 0.00 mag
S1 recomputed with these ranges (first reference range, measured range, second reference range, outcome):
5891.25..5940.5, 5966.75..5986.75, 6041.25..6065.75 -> -0.010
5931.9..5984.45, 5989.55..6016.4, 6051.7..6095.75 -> -0.006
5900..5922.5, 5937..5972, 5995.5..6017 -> 0.001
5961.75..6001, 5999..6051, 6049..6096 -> 0.002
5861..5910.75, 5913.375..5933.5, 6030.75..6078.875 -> -0.014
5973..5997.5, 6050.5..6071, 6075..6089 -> 0.000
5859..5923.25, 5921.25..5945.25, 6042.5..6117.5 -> -0.018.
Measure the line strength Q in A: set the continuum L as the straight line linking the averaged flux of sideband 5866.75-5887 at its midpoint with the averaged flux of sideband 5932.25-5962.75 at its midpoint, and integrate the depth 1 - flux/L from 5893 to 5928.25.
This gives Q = 0.3 A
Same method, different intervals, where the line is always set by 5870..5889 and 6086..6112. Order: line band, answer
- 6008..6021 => 0.0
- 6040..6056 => -0.1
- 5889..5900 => 0.8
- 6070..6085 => -0.2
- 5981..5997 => -0.2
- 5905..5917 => -0.1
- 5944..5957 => 0.1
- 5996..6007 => -0.1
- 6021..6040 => -0.1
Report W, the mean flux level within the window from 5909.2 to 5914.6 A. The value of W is 1.68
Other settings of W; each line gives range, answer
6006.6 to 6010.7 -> 1.67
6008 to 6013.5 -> 1.65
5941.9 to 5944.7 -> 1.68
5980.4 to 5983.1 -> 1.64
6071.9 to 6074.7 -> 1.64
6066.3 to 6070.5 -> 1.66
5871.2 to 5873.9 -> 1.64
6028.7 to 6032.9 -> 1.63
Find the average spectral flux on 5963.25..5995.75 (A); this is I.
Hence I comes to 1.66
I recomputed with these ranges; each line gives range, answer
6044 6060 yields 1.63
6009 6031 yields 1.64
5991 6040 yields 1.64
